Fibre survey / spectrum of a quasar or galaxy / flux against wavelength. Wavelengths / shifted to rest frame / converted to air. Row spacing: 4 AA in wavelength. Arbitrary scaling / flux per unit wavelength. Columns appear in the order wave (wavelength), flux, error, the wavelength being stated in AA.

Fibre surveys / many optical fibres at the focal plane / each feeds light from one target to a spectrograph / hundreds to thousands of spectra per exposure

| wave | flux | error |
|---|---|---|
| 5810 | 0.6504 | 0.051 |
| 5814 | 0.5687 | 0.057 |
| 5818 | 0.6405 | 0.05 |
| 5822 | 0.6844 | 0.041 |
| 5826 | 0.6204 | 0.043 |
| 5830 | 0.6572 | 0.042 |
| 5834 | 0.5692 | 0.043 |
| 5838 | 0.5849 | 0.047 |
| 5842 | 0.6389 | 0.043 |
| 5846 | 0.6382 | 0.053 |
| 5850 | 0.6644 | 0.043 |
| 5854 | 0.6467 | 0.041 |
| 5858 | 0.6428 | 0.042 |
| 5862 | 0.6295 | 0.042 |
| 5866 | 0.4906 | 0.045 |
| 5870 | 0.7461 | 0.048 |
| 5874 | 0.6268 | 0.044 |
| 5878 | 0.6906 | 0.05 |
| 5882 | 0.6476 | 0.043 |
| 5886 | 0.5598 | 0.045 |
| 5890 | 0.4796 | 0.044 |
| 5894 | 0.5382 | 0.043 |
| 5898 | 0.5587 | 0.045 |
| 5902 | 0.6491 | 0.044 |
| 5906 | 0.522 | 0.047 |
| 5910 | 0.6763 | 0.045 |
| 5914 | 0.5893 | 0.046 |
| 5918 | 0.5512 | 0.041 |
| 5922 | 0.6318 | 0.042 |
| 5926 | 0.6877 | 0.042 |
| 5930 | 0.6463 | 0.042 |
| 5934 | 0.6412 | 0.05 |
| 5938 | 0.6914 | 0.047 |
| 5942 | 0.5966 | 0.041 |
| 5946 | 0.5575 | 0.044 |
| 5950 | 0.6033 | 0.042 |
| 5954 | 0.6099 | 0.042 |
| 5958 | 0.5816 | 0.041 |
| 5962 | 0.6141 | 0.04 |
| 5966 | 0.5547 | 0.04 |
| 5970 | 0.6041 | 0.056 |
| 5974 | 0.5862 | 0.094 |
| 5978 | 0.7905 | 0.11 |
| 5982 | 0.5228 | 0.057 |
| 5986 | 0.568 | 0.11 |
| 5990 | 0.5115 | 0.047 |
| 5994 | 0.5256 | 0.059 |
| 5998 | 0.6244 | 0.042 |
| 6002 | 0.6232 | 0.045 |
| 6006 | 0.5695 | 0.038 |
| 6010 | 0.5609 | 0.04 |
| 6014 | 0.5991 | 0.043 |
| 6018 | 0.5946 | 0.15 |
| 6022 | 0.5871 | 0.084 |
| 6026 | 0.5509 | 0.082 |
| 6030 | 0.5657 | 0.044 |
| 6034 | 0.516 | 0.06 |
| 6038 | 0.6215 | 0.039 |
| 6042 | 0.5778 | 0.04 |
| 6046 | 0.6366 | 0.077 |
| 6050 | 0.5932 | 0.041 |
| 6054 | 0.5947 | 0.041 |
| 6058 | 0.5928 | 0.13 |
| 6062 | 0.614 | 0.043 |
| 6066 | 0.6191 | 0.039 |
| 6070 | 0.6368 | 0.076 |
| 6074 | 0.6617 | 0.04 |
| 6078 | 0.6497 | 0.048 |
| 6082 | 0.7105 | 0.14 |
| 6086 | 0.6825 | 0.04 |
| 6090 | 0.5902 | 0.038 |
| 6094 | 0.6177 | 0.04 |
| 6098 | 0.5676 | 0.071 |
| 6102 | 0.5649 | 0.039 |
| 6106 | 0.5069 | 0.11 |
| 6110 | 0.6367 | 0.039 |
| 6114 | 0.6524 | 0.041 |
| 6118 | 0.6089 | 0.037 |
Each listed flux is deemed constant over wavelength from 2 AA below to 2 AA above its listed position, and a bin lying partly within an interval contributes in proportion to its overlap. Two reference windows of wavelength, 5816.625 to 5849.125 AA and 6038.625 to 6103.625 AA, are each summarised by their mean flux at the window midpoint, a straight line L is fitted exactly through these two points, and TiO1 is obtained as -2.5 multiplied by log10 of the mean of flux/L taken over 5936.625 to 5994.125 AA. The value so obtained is 0.05 mag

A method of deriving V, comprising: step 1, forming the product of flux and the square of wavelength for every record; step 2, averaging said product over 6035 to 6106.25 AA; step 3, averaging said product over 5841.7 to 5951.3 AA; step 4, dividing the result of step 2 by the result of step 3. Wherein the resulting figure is 1.06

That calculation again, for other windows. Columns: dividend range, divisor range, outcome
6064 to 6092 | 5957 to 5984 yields 1.11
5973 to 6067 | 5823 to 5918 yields 1.01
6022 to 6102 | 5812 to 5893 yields 1.05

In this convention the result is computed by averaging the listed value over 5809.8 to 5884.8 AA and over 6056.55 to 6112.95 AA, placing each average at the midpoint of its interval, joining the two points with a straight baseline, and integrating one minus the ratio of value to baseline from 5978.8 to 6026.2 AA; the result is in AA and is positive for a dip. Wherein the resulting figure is 3.60 AA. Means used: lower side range 0.632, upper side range 0.619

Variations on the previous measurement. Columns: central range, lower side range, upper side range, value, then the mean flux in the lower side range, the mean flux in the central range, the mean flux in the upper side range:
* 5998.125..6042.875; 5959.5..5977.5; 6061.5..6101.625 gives 2.73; 0.606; 0.581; 0.633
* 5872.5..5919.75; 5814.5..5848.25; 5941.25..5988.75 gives 1.71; 0.627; 0.591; 0.598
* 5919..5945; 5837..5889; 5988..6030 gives -1.66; 0.629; 0.642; 0.574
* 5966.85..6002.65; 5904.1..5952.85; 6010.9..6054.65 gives 0.38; 0.616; 0.593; 0.584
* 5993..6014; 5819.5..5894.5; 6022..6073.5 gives 0.55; 0.62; 0.585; 0.595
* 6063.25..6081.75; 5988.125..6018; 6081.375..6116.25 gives -1.43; 0.575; 0.647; 0.611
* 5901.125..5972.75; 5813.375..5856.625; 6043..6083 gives 2.11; 0.631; 0.611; 0.628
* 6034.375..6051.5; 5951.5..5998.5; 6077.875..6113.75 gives 0.13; 0.59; 0.599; 0.614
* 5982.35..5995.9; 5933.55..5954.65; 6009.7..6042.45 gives 1.37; 0.615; 0.534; 0.575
